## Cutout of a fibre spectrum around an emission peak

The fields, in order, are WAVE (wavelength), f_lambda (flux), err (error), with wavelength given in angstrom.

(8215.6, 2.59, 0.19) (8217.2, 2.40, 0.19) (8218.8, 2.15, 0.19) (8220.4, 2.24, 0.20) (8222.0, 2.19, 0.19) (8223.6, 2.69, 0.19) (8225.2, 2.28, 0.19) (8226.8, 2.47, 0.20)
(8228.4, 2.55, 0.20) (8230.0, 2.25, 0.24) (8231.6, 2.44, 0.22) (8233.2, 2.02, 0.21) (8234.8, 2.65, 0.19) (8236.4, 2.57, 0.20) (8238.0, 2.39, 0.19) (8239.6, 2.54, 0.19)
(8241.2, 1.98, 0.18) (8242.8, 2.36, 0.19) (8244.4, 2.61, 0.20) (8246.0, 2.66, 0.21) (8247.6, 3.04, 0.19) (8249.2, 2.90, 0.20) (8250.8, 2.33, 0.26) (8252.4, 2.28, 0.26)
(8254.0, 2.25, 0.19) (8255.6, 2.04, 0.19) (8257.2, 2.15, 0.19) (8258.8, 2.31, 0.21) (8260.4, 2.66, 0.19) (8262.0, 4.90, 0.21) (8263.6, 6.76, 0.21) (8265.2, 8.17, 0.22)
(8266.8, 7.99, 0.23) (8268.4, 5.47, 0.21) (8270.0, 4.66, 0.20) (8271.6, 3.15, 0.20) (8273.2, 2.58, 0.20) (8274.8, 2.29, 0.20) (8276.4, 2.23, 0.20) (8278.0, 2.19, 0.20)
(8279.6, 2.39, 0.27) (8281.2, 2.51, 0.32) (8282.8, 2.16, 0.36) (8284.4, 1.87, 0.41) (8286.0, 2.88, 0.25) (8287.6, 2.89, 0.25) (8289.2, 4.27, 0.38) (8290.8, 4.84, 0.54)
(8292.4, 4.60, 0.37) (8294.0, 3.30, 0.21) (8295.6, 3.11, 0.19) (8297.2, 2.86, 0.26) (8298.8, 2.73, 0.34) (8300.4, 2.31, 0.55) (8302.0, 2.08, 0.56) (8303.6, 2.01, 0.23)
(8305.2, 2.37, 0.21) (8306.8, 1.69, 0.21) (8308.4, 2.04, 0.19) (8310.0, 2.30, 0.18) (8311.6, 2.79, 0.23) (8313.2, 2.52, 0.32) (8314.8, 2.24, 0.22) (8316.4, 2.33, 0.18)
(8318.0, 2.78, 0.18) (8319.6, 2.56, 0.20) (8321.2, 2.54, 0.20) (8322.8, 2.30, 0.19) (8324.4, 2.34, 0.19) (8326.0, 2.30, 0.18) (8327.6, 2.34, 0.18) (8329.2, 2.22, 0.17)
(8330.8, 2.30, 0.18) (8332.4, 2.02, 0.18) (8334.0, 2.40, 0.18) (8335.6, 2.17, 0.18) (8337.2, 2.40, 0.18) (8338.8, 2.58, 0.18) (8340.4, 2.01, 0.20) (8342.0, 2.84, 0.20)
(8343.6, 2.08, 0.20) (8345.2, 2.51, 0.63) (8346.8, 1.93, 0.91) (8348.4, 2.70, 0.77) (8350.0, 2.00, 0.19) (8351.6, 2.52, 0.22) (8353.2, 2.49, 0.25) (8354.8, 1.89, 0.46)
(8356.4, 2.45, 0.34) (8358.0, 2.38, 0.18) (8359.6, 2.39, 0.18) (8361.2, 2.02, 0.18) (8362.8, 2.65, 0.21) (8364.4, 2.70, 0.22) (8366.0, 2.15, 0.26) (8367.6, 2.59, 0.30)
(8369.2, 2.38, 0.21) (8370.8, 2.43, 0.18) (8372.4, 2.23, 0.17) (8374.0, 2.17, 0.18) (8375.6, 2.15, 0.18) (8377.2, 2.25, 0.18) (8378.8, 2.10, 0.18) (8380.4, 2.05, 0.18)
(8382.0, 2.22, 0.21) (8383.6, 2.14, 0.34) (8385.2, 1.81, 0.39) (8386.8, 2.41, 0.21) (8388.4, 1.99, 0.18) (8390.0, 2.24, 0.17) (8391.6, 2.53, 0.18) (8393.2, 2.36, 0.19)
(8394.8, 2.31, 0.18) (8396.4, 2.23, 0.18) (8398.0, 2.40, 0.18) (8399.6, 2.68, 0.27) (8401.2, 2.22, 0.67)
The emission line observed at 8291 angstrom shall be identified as [N II]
